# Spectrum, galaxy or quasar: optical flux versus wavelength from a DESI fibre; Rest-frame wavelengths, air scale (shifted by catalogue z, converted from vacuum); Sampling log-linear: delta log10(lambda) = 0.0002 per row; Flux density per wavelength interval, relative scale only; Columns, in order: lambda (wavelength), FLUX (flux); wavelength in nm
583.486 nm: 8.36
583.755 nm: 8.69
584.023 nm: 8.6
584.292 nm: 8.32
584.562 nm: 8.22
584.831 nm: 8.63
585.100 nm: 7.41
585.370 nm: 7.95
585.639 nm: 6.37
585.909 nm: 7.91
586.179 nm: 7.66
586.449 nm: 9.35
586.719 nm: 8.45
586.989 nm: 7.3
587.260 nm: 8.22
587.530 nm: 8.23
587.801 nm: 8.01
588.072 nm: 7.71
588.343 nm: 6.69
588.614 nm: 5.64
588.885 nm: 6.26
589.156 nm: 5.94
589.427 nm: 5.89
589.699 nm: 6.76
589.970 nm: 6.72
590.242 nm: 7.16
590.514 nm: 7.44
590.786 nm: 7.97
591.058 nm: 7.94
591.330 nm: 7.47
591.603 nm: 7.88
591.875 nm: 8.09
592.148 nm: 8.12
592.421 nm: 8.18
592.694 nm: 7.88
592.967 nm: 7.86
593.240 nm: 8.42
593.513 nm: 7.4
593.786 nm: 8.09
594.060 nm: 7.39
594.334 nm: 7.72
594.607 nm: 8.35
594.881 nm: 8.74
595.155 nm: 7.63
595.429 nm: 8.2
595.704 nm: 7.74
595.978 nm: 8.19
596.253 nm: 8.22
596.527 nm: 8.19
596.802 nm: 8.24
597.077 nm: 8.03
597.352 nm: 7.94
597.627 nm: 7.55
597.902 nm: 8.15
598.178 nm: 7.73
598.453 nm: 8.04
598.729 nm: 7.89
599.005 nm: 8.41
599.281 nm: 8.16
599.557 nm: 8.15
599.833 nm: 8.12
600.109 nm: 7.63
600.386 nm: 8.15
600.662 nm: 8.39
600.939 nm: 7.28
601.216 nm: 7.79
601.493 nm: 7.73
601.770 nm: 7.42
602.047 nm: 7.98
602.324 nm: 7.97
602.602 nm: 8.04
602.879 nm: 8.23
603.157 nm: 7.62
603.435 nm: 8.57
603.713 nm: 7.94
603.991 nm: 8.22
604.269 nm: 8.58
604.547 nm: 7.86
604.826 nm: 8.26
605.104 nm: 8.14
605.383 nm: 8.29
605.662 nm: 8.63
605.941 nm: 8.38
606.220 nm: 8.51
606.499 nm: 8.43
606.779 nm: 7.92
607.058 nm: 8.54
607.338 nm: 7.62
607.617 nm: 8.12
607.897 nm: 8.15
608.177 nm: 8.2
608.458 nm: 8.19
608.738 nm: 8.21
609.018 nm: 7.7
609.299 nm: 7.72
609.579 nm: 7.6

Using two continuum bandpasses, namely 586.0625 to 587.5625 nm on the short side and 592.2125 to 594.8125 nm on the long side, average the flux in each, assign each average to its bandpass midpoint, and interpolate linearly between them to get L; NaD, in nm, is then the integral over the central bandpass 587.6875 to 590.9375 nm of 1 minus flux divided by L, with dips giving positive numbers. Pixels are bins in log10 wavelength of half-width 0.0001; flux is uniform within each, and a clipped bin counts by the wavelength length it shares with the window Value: 0.51 nm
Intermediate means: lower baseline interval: 8.21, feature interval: 6.85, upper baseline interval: 7.95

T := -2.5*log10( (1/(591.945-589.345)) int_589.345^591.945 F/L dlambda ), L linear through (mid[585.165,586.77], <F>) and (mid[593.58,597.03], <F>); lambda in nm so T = 0.089 mag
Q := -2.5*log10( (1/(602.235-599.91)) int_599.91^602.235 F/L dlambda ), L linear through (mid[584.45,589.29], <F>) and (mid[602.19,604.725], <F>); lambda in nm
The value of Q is 0.03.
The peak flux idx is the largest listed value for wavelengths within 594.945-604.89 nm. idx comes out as 8.58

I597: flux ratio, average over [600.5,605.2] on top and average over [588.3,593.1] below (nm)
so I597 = 1.11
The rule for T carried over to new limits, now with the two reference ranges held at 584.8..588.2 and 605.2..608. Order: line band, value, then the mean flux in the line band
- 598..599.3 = 0.01 mag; 8.03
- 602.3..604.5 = 0.01 mag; 8.14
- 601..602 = 0.07 mag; 7.65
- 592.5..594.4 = 0.03 mag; 7.84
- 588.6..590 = 0.27 mag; 6.22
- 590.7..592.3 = 0.01 mag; 7.91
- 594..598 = 0.01 mag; 8.03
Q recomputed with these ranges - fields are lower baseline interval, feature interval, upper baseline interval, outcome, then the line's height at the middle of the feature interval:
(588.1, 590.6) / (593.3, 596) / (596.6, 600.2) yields -0.08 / 7.4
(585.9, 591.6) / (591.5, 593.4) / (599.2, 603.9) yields -0.07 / 7.54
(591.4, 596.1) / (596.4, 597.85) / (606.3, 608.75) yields 0.00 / 8.03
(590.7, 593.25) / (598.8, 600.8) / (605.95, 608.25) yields -0.01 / 8.08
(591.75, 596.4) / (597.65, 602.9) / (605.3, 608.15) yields 0.03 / 8.13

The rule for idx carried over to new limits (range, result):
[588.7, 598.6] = 8.74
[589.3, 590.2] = 6.76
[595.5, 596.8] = 8.22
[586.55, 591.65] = 8.45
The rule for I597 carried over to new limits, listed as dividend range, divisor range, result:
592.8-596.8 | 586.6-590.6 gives 1.13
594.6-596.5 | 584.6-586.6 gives 1.03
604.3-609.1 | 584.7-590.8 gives 1.11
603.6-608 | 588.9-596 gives 1.08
